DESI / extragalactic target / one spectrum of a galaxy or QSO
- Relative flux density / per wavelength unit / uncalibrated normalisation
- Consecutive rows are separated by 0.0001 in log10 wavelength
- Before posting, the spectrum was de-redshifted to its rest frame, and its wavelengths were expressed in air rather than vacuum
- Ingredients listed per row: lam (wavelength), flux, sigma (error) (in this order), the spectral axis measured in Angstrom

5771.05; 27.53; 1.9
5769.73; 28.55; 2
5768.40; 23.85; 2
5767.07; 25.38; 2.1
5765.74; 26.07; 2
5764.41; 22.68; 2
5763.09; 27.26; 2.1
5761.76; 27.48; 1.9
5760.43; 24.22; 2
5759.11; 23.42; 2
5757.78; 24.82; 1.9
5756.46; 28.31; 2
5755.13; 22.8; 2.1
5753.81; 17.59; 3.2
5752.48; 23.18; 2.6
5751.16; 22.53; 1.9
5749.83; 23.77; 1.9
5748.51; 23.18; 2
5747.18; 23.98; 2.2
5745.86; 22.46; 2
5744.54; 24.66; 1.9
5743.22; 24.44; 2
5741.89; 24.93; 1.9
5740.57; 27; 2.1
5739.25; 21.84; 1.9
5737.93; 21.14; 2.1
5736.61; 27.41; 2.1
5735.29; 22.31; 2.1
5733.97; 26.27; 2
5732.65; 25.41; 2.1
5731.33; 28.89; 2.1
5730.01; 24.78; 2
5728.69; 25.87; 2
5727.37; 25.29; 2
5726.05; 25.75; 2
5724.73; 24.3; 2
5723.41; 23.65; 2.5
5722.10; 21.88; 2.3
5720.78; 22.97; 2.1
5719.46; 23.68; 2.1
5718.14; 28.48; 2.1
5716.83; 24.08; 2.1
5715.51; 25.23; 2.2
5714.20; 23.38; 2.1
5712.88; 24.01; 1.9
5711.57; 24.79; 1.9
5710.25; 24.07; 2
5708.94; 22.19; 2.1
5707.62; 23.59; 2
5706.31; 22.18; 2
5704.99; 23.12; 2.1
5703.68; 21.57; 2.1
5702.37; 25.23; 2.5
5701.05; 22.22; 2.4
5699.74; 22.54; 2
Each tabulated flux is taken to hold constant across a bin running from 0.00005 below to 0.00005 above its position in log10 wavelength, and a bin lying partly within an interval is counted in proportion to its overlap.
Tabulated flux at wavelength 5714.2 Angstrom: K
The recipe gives 23.38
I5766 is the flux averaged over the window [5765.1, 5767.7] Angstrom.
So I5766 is 25.7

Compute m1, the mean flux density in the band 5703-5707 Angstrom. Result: 22.3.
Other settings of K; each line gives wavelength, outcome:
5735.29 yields 22.31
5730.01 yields 24.78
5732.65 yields 25.41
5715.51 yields 25.23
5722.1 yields 21.88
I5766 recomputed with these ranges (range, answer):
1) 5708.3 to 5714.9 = 23.7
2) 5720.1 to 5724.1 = 22.8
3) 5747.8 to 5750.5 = 23.4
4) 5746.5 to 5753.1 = 23.3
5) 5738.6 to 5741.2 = 24.4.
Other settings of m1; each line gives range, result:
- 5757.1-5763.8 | 25.5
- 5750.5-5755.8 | 21.5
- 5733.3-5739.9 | 23.8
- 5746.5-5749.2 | 23.6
